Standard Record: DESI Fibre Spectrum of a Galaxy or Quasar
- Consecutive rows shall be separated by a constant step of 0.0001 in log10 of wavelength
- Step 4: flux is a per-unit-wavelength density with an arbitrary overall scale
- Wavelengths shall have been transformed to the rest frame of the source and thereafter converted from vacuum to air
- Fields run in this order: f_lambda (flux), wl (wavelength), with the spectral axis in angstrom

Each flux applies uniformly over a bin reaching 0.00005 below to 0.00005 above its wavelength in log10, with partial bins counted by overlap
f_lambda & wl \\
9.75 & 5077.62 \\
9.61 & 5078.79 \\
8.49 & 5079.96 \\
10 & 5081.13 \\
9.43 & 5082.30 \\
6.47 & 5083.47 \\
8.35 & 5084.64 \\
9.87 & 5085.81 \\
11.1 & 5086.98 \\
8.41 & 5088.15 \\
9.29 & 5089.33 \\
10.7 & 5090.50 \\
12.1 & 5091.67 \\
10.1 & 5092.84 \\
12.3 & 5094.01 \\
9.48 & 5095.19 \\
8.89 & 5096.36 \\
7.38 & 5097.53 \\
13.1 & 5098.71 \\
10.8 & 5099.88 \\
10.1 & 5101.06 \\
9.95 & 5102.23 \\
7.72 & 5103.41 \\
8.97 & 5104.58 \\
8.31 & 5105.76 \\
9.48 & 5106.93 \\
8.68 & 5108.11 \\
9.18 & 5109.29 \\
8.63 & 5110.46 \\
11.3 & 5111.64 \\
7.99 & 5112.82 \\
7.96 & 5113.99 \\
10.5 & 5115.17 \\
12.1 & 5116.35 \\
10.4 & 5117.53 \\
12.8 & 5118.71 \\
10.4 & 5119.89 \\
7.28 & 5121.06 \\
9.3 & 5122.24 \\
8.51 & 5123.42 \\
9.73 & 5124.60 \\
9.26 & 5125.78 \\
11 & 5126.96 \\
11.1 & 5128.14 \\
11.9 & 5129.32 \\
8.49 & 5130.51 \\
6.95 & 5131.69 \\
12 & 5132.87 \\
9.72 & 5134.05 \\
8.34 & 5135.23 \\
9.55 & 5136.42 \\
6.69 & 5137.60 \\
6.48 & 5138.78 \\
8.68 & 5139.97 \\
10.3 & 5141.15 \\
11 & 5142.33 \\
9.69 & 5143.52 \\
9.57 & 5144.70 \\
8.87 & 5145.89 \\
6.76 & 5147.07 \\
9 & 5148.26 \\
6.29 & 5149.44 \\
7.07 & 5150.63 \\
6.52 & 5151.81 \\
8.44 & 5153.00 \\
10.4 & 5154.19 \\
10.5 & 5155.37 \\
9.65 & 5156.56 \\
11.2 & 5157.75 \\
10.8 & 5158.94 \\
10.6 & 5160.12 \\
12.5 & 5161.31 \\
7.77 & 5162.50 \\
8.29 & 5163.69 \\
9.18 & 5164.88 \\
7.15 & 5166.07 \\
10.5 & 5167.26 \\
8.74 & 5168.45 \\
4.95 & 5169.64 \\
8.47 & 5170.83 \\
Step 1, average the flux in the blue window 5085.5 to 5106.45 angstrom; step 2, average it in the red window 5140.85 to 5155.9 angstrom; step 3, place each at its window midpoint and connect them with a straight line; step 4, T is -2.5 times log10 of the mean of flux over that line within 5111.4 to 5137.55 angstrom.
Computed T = -0.05 mag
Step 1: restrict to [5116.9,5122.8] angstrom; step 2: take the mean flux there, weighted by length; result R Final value 10.1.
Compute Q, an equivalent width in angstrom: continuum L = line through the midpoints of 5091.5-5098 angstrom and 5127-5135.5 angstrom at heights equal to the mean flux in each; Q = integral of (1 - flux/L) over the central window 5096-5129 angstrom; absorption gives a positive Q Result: 0.8 angstrom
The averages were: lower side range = 9.97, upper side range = 9.92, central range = 9.7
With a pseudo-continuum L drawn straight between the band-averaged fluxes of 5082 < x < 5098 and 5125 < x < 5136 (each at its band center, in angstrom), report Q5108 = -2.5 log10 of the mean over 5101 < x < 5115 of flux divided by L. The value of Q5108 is 0.08 mag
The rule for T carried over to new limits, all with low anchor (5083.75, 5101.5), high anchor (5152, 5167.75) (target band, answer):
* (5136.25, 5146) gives 0.10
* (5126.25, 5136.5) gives -0.01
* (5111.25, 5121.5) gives -0.02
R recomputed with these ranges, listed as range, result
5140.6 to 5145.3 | 10.1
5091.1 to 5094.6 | 11.5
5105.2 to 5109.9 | 8.92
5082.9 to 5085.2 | 7.41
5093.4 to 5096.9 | 10.2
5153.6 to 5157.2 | 10.2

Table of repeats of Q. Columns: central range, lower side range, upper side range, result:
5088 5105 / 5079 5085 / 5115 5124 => -1.5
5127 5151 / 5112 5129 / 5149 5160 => 1.3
